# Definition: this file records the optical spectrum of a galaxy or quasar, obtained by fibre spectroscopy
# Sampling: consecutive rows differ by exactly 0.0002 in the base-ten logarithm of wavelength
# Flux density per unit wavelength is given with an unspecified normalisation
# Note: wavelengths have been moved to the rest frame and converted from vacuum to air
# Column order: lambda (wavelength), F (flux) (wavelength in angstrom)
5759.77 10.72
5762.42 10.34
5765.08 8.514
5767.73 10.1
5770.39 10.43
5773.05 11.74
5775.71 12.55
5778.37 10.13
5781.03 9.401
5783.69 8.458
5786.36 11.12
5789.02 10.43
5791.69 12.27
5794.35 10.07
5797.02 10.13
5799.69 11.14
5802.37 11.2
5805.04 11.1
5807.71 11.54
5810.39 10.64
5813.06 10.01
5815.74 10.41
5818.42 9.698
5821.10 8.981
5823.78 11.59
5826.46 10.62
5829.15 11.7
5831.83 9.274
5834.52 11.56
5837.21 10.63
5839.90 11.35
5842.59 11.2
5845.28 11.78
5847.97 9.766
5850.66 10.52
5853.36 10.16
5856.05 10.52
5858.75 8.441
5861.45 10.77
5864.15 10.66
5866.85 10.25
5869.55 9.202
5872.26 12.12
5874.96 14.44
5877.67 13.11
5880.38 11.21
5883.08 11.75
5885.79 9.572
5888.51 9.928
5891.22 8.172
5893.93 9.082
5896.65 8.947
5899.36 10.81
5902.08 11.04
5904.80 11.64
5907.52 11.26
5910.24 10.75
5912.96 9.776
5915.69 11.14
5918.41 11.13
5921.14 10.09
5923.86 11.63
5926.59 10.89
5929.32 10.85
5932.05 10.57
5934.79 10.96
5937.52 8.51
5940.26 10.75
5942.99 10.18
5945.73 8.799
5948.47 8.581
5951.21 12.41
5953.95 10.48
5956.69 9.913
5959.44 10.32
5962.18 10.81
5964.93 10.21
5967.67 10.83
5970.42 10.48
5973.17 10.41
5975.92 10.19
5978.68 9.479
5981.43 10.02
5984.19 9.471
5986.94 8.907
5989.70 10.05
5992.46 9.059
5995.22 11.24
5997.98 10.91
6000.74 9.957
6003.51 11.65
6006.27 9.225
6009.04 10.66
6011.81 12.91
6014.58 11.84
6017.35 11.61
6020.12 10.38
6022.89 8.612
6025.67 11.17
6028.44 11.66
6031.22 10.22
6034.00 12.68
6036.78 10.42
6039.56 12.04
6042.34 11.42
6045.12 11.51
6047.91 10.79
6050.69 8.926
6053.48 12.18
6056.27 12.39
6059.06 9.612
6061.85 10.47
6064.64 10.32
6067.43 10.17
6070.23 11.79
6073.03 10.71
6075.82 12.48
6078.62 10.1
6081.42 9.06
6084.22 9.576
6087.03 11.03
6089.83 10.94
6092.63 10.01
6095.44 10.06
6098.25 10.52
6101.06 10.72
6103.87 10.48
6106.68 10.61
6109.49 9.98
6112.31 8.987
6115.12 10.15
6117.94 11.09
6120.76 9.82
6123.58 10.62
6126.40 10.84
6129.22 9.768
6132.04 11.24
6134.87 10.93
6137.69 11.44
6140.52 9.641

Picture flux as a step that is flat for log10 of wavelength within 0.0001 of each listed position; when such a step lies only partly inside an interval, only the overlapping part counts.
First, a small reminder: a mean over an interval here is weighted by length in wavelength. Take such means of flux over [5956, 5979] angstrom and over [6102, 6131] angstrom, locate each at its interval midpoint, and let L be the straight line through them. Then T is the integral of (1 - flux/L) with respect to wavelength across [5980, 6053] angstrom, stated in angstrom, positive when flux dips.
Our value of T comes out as -2.6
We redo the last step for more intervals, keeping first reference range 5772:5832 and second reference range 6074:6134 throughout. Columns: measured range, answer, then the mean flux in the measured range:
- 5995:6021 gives -1.4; 11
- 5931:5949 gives 1.2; 9.8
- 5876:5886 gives -1.1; 11.7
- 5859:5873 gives 0.3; 10.4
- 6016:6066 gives -2.2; 10.9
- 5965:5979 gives 0.2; 10.3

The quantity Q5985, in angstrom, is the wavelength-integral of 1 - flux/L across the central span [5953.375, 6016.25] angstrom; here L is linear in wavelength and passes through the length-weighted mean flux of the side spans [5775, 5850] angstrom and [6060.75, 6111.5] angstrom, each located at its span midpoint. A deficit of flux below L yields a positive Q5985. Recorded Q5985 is 0.9 angstrom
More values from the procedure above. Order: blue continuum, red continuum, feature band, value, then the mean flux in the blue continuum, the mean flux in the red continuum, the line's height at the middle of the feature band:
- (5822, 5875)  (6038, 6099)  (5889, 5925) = 1.1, 10.7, 10.7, 10.7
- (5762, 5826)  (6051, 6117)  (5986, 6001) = 0.6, 10.5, 10.5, 10.5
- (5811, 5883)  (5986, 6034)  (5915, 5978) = 1.7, 10.8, 10.7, 10.7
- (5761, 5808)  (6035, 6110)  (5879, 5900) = 1.4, 10.6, 10.7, 10.6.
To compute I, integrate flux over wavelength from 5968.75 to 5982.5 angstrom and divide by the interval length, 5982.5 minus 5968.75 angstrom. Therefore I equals 10.1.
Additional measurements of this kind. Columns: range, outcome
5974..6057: 10.7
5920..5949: 10.2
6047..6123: 10.5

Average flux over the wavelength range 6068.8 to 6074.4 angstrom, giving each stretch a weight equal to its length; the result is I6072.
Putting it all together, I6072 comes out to 11.2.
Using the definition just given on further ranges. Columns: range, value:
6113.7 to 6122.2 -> 10.4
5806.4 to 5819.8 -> 10.5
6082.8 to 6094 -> 10.4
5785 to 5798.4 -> 10.8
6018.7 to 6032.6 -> 10.4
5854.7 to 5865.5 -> 10.1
